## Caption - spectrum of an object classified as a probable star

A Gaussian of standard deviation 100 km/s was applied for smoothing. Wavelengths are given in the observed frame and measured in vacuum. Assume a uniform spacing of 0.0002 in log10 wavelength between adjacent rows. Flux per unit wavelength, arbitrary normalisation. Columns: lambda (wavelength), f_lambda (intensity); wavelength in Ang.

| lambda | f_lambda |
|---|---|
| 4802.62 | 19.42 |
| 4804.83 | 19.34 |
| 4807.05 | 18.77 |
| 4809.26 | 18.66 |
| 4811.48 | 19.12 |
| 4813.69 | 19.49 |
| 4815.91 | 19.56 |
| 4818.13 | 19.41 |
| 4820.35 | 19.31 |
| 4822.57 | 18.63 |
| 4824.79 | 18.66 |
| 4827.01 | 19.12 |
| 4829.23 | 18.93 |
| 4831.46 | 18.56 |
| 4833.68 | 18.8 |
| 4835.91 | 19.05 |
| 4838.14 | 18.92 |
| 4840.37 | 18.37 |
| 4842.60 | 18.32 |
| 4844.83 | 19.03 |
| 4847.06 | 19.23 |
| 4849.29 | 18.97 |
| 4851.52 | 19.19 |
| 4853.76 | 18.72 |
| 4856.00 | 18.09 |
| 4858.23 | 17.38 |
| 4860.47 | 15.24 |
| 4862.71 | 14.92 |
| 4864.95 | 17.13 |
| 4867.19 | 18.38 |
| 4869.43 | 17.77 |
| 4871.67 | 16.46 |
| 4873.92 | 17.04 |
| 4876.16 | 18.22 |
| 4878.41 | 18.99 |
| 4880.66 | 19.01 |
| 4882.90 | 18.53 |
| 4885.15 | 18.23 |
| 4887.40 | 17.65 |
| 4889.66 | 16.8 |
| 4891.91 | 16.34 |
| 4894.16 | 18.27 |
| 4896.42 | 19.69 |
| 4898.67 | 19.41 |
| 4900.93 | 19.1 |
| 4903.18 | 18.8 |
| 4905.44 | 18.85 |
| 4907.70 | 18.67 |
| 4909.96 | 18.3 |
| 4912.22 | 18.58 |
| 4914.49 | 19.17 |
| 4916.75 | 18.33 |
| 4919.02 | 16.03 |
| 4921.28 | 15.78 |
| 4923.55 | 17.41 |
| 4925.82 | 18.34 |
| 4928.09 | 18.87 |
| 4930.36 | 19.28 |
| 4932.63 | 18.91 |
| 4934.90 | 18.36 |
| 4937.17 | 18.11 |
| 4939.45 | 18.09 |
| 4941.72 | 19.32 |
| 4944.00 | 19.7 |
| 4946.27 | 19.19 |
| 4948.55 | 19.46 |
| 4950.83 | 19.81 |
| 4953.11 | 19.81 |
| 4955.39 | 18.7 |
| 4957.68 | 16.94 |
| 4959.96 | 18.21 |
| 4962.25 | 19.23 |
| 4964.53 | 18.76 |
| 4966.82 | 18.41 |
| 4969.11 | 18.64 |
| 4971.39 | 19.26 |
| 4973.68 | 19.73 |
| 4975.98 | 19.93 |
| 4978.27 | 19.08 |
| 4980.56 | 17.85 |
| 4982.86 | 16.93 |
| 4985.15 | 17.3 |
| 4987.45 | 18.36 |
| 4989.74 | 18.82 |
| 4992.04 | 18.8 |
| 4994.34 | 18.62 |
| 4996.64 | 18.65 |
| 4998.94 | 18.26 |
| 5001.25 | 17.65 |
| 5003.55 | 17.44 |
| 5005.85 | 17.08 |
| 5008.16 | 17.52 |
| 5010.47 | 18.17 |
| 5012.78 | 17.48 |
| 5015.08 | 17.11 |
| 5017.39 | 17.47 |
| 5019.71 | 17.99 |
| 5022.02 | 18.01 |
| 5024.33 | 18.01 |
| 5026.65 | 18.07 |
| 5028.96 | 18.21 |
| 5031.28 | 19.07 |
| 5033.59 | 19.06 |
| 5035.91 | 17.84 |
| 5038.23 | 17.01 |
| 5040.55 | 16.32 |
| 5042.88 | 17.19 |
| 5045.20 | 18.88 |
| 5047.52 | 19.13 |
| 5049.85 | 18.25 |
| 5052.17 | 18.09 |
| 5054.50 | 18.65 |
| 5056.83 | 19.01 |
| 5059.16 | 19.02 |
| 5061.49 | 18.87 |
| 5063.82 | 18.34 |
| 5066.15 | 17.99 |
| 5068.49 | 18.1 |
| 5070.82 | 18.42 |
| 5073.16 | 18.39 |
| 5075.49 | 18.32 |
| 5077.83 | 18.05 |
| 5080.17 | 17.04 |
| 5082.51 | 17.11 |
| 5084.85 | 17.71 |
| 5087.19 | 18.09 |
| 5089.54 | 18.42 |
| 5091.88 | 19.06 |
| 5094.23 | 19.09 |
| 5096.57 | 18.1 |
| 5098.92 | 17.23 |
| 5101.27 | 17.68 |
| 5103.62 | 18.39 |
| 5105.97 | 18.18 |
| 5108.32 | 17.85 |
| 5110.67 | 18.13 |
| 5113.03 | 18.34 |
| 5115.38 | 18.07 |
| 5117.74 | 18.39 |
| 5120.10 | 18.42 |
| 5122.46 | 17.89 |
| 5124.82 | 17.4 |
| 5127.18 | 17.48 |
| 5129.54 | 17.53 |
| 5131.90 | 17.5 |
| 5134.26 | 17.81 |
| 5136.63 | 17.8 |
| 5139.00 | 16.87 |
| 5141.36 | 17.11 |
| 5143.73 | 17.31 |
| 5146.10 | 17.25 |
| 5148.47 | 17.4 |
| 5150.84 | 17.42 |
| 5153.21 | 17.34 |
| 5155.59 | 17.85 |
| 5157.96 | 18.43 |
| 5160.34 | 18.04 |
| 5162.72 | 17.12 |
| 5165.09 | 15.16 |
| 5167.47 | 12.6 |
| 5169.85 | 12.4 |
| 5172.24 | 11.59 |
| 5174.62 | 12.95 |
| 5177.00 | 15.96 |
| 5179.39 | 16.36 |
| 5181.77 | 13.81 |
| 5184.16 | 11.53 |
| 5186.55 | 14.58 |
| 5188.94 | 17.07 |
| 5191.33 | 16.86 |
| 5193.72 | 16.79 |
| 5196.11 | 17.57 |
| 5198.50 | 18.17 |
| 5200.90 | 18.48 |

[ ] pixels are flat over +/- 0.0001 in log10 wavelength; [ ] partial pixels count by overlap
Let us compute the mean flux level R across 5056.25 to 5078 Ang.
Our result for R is 18.5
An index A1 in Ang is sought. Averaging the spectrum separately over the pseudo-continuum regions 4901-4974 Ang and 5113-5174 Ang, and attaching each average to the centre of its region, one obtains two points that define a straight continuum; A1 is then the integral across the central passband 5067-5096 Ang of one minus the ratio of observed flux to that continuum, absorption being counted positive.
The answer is -1.3 Ang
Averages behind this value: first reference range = 18.6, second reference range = 16.9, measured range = 18.1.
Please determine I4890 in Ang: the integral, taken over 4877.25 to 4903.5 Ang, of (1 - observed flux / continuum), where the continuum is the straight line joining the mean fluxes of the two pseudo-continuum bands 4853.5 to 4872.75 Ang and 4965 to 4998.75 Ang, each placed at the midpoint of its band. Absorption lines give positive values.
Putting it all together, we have -1.5 Ang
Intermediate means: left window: 17.1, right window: 18.6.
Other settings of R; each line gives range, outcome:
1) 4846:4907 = 18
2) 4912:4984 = 18.6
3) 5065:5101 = 18.1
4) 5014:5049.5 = 18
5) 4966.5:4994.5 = 18.6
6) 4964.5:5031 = 18.2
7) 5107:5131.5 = 17.9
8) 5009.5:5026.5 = 17.8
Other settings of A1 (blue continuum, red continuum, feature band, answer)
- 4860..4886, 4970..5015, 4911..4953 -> -1.48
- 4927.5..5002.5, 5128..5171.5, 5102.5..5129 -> -1.40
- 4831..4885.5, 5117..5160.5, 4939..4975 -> -2.10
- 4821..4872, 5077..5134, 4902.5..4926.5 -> 0.19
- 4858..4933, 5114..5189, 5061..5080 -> -1.52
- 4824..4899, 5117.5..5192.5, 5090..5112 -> -2.04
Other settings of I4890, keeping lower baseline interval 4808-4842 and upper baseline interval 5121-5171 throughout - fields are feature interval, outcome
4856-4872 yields 1.59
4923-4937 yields -0.19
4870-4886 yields 0.49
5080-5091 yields -0.28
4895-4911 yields -0.43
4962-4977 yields -0.89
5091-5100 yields -0.57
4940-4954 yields -0.99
